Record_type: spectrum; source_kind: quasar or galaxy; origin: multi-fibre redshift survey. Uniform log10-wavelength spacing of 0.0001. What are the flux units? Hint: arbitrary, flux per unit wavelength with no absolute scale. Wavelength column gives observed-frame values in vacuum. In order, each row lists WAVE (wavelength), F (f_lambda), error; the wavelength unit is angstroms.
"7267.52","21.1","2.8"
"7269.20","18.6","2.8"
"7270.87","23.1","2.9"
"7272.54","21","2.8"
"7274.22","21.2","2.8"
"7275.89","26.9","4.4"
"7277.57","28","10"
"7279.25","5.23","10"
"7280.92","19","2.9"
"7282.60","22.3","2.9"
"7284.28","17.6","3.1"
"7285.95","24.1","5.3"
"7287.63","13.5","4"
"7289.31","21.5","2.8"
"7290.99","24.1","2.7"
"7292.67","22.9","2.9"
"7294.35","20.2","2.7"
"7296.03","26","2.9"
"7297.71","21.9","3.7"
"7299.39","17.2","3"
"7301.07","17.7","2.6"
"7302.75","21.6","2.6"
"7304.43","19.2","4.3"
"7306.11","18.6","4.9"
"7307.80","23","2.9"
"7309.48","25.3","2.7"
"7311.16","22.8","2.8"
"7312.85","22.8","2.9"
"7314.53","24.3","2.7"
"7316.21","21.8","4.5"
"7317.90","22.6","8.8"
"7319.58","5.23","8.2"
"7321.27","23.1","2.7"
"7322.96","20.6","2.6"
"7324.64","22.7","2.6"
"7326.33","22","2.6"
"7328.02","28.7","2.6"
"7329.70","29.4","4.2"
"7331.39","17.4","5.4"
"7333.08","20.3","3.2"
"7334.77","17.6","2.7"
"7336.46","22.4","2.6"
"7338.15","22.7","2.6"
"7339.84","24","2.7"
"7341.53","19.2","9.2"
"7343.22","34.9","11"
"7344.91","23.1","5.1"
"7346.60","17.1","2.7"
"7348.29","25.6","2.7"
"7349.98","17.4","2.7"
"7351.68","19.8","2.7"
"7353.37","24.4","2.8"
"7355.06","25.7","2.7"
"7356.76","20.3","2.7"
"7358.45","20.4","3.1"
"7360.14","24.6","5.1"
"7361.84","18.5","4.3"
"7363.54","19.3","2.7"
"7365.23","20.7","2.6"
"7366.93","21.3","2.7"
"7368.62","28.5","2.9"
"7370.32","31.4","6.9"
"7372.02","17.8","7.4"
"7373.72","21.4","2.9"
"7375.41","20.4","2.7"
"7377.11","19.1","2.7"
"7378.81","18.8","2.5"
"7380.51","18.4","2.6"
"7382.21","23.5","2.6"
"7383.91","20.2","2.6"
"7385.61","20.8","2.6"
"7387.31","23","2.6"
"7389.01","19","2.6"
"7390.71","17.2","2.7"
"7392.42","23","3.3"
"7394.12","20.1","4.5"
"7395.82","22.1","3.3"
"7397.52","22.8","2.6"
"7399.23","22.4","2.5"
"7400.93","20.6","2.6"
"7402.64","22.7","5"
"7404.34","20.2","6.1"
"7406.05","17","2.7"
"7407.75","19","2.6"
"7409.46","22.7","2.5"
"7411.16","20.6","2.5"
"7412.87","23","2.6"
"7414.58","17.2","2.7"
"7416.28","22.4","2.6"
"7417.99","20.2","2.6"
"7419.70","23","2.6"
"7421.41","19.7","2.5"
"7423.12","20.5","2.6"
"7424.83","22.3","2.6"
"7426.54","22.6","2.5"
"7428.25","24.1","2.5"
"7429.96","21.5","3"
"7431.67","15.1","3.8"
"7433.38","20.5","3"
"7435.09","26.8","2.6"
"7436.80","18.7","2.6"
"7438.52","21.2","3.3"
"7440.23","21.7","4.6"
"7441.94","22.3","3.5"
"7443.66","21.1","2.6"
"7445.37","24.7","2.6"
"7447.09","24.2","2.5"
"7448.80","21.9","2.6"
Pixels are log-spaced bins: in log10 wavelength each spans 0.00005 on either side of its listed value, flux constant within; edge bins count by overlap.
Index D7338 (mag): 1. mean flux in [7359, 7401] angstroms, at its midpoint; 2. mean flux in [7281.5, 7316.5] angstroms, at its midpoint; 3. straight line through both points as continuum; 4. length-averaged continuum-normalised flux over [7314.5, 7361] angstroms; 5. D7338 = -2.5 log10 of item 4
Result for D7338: -0.03 mag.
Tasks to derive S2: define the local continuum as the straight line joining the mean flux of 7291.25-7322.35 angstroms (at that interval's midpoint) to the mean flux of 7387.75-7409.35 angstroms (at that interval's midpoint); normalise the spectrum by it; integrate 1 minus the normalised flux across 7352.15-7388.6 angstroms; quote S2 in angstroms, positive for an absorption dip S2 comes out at -1.84 angstroms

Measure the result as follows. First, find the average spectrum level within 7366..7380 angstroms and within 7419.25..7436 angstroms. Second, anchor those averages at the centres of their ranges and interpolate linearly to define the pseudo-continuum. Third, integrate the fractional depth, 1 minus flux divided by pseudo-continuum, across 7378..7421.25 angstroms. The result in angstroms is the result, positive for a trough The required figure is 2.22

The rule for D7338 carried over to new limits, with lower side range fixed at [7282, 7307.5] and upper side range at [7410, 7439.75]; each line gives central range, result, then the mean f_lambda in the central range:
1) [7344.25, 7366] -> -0.022 mag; 21.3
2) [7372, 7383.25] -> 0.047 mag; 20.1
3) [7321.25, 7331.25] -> -0.161 mag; 24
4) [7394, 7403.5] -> -0.044 mag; 21.9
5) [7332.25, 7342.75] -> -0.038 mag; 21.5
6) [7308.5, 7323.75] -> -0.015 mag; 21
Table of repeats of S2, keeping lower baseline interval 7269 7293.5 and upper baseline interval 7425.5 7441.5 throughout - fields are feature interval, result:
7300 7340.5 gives -1.2 angstroms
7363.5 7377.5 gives -0.9 angstroms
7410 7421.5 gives 0.2 angstroms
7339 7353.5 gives -1.2 angstroms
